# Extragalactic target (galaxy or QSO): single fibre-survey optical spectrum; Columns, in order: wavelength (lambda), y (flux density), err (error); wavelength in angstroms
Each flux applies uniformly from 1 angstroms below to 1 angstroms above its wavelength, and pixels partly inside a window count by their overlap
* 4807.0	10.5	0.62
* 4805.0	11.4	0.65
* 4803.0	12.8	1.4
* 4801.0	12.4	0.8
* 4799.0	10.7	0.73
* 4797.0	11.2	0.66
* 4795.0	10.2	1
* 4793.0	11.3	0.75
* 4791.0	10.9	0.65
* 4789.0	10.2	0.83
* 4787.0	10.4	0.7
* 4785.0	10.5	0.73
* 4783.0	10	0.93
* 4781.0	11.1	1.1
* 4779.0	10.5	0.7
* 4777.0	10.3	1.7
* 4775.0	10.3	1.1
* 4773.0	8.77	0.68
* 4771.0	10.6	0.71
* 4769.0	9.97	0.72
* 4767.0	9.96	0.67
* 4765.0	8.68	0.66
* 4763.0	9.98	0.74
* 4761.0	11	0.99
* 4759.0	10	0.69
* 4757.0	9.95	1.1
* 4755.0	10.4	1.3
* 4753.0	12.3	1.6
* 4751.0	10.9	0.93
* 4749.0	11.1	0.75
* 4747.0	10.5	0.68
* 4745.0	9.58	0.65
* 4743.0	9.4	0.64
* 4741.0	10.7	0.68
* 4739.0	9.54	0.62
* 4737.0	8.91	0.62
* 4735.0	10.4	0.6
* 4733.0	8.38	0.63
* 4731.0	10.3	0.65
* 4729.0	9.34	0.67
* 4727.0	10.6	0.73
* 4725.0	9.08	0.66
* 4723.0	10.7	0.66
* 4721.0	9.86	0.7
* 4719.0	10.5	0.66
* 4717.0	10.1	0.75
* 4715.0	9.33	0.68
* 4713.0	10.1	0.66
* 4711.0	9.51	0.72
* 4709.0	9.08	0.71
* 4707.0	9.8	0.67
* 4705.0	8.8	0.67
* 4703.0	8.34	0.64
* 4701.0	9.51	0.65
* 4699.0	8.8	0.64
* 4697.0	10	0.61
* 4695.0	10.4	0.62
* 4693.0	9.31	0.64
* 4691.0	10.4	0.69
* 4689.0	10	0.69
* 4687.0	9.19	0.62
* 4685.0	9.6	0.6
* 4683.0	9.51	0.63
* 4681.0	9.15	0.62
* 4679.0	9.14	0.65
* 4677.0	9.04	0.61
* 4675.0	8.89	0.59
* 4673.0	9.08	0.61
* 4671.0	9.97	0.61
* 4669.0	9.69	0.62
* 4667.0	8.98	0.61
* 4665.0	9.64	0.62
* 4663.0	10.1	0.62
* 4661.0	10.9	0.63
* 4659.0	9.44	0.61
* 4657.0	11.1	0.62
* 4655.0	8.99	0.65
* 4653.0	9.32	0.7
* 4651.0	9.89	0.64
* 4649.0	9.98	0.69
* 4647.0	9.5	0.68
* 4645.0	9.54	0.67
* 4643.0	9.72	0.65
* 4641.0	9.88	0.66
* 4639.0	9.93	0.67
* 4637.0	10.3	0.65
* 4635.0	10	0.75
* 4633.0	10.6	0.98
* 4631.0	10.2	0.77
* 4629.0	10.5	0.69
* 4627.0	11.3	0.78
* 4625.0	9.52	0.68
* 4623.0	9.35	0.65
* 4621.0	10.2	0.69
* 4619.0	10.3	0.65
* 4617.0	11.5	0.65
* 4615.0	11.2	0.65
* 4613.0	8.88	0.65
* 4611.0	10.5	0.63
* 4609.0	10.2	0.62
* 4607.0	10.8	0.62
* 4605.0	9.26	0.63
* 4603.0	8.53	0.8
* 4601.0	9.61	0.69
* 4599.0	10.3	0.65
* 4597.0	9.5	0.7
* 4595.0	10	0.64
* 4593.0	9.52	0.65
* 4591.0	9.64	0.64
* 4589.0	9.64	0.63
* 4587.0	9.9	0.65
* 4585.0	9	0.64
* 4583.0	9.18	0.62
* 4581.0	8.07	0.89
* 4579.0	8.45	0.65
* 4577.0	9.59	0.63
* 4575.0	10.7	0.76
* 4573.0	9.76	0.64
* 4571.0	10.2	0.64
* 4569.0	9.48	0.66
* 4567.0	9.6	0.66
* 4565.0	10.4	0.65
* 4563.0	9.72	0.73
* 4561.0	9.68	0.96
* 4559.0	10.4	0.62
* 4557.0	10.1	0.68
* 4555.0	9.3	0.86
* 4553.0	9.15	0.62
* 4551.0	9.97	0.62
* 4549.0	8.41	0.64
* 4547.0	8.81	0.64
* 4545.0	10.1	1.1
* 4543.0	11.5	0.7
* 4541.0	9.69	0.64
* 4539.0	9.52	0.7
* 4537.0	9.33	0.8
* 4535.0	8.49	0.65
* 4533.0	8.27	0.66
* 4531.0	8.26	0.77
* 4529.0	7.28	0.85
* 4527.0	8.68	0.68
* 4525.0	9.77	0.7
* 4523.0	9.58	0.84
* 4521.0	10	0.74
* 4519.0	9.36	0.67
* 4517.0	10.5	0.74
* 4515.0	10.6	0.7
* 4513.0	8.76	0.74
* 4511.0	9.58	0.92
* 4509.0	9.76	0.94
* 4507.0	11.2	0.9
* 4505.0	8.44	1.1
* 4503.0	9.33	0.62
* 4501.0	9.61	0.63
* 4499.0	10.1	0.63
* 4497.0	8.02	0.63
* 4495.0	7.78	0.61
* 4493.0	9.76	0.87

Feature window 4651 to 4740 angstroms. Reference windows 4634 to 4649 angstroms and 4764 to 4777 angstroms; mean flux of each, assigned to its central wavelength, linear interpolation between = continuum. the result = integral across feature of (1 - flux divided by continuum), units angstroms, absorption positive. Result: 1.8 angstroms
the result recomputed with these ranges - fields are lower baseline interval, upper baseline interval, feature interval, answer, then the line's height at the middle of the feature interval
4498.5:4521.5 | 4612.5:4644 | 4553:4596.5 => 1.7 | 10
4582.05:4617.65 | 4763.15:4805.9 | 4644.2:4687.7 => 2.2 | 10.1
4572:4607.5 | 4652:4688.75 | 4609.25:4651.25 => -2.7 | 9.53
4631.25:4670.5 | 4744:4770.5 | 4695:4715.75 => 1.5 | 10.1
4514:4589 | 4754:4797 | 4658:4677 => 0.5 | 9.89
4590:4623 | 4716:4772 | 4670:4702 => 1.7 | 10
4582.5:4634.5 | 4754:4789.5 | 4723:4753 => 0.3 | 10.1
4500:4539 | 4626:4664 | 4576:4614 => 1.0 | 9.76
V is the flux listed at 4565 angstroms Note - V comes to 10.4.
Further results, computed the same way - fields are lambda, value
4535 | 8.49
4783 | 10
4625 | 9.52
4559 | 10.4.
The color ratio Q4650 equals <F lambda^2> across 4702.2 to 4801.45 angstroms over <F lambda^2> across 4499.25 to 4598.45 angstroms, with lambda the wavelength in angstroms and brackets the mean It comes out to 1.2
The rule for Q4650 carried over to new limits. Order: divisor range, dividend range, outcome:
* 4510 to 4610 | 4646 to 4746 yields 1.07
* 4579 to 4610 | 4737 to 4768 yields 1.15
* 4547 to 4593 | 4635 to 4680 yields 1.05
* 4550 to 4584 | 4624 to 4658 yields 1.07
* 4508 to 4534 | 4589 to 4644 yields 1.13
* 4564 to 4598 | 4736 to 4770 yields 1.14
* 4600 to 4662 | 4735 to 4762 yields 1.08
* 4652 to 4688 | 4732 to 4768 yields 1.09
